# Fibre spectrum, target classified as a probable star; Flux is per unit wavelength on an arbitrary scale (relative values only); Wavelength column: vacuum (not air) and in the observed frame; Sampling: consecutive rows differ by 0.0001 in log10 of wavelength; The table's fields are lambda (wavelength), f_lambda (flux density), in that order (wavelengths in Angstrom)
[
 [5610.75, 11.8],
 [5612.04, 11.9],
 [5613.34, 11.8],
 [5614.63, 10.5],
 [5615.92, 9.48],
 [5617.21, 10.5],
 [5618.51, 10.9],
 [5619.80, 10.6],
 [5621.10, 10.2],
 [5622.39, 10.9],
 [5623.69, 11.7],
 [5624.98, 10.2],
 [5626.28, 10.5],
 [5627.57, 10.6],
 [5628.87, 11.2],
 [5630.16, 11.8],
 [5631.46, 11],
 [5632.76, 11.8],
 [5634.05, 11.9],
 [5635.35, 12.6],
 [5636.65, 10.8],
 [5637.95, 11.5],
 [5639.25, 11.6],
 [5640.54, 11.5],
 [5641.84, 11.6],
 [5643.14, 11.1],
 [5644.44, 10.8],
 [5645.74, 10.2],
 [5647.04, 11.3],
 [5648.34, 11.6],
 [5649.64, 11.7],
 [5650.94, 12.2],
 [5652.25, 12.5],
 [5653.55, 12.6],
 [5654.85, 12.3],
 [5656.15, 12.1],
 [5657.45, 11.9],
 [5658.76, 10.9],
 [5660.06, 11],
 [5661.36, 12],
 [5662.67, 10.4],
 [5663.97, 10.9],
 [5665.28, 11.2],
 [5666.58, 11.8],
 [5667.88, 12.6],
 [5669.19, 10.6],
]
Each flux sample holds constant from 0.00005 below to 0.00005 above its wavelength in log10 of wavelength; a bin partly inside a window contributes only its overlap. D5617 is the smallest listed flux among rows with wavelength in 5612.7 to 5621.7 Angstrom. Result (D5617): 9.48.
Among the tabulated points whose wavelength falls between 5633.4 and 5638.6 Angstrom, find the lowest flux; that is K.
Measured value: 10.8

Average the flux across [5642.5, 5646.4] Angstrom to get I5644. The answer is 10.7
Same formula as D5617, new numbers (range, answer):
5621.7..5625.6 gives 10.2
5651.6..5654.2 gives 12.5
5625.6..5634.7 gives 10.5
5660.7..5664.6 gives 10.4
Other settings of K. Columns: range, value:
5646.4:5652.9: 11.3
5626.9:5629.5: 10.6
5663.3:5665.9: 10.9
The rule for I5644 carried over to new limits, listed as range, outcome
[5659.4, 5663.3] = 11.1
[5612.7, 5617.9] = 10.6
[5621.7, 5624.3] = 11.3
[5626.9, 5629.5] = 10.9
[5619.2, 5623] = 10.6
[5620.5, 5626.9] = 10.7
